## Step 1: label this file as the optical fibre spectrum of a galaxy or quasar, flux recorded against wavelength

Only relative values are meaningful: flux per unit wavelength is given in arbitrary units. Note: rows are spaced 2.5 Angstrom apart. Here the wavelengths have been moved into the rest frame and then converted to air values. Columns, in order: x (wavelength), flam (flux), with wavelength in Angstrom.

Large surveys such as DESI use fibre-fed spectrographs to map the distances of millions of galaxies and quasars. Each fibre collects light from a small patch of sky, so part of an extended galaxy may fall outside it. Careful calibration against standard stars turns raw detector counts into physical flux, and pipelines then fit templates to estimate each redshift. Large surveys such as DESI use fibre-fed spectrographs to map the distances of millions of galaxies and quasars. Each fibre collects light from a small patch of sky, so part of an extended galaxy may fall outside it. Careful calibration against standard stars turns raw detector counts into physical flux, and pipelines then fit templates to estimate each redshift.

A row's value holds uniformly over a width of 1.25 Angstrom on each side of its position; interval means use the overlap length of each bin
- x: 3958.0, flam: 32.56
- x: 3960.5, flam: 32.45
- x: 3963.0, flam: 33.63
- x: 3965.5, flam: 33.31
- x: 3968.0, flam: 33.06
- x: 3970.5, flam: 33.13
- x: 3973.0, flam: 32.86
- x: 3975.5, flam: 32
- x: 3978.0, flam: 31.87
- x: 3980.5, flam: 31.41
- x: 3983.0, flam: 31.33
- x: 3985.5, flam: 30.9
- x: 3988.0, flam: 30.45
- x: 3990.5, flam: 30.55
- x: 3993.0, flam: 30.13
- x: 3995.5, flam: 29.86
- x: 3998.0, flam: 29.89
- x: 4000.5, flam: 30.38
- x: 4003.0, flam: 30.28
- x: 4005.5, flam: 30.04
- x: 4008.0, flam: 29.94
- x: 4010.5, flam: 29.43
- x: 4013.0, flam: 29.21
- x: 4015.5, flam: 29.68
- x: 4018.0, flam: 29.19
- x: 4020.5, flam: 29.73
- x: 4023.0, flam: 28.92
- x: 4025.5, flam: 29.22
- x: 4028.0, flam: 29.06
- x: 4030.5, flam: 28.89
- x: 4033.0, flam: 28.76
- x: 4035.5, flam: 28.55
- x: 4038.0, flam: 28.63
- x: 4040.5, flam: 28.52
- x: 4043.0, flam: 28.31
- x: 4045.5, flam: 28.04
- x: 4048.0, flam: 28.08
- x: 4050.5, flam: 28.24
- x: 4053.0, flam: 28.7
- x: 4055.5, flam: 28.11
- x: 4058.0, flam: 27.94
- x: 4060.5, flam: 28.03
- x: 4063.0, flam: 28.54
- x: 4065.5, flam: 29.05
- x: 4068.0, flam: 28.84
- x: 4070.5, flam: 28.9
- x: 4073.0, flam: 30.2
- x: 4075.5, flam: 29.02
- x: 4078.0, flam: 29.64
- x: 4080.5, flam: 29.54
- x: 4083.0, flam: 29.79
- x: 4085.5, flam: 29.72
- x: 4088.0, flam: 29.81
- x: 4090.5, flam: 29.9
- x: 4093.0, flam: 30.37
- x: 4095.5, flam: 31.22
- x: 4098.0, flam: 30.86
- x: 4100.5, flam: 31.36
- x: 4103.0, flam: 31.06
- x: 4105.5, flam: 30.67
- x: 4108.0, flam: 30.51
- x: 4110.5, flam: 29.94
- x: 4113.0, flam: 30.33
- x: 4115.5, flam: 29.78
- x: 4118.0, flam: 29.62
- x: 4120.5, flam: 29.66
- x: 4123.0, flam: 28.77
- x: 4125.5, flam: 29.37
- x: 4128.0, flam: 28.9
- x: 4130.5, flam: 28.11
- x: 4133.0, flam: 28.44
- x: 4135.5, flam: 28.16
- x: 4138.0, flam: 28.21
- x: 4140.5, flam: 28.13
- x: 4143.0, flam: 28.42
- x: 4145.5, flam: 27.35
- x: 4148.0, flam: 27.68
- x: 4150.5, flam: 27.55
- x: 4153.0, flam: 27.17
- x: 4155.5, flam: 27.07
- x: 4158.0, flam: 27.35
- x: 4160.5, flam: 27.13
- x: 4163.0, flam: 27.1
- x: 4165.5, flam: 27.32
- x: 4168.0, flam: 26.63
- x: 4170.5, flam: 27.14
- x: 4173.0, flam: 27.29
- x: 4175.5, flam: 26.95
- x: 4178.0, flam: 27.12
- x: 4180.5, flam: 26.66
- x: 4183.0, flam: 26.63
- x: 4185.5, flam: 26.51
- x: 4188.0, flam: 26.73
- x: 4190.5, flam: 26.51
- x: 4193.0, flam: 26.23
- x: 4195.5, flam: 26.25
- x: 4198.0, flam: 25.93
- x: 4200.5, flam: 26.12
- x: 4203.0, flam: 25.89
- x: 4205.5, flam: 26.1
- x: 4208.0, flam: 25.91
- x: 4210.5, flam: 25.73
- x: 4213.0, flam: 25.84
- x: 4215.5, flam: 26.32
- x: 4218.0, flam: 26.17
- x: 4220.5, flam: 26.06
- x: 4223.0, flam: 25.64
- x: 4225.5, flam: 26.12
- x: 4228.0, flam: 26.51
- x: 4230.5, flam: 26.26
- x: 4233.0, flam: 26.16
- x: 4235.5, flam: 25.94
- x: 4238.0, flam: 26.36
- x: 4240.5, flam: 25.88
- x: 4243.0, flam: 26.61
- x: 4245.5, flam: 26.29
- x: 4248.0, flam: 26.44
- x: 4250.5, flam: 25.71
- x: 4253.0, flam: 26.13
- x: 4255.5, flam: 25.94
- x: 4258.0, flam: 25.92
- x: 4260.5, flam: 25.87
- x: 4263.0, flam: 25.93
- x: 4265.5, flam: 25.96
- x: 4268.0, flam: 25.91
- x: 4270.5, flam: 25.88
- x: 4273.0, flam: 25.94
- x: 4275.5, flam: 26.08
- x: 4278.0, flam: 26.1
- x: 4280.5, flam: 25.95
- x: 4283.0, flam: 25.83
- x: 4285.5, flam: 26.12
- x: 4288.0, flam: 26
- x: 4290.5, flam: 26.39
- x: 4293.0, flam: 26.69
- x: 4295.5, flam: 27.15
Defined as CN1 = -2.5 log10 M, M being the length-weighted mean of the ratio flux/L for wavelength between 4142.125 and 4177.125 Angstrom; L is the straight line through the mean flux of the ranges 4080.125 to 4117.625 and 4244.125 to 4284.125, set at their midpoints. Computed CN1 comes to 0.06 mag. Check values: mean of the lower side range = 30.3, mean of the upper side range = 26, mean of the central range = 27.3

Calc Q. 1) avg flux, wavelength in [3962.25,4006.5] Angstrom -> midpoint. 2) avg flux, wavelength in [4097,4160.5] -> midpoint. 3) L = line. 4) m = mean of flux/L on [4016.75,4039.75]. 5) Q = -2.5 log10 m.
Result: 0.06 mag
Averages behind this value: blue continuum 31.4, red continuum 28.9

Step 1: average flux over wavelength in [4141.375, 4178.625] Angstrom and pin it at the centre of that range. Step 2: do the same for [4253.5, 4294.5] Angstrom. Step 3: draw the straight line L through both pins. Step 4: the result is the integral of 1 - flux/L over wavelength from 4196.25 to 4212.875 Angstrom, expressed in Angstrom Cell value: 0.53 Angstrom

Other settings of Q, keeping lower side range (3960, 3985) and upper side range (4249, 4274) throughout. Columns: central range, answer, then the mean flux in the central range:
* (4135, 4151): 0.03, 27.9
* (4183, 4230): 0.04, 26.2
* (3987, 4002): 0.06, 30.2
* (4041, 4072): 0.08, 28.4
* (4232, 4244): 0.01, 26.2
